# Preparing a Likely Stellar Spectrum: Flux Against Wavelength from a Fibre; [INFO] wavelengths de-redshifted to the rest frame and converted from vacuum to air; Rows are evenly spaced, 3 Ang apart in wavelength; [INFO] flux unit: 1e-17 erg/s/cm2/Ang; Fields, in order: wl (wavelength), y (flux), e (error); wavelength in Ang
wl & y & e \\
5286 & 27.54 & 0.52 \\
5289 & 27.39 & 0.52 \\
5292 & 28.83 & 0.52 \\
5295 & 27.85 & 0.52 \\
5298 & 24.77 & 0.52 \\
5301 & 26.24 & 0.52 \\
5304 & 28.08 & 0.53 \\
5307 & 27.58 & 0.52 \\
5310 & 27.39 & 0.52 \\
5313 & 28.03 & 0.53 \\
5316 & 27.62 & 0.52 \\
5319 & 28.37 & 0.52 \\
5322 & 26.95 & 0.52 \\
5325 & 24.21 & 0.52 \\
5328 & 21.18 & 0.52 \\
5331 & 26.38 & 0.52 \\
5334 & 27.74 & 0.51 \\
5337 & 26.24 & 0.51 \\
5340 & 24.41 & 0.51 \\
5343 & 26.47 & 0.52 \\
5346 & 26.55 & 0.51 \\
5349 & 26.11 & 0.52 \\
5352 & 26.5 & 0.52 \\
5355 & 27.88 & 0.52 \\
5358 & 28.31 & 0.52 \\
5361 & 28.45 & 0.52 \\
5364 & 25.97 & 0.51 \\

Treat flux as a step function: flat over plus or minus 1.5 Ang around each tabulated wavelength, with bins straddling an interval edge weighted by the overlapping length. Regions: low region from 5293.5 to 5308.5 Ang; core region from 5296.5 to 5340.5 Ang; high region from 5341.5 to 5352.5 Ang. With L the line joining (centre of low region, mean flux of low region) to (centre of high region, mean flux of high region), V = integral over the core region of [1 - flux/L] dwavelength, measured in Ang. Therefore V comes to 0.5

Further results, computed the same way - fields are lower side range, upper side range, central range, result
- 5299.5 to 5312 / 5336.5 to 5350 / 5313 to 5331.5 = 0.56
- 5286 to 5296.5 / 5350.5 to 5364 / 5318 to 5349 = 2.12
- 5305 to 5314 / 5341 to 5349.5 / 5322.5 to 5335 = 0.93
